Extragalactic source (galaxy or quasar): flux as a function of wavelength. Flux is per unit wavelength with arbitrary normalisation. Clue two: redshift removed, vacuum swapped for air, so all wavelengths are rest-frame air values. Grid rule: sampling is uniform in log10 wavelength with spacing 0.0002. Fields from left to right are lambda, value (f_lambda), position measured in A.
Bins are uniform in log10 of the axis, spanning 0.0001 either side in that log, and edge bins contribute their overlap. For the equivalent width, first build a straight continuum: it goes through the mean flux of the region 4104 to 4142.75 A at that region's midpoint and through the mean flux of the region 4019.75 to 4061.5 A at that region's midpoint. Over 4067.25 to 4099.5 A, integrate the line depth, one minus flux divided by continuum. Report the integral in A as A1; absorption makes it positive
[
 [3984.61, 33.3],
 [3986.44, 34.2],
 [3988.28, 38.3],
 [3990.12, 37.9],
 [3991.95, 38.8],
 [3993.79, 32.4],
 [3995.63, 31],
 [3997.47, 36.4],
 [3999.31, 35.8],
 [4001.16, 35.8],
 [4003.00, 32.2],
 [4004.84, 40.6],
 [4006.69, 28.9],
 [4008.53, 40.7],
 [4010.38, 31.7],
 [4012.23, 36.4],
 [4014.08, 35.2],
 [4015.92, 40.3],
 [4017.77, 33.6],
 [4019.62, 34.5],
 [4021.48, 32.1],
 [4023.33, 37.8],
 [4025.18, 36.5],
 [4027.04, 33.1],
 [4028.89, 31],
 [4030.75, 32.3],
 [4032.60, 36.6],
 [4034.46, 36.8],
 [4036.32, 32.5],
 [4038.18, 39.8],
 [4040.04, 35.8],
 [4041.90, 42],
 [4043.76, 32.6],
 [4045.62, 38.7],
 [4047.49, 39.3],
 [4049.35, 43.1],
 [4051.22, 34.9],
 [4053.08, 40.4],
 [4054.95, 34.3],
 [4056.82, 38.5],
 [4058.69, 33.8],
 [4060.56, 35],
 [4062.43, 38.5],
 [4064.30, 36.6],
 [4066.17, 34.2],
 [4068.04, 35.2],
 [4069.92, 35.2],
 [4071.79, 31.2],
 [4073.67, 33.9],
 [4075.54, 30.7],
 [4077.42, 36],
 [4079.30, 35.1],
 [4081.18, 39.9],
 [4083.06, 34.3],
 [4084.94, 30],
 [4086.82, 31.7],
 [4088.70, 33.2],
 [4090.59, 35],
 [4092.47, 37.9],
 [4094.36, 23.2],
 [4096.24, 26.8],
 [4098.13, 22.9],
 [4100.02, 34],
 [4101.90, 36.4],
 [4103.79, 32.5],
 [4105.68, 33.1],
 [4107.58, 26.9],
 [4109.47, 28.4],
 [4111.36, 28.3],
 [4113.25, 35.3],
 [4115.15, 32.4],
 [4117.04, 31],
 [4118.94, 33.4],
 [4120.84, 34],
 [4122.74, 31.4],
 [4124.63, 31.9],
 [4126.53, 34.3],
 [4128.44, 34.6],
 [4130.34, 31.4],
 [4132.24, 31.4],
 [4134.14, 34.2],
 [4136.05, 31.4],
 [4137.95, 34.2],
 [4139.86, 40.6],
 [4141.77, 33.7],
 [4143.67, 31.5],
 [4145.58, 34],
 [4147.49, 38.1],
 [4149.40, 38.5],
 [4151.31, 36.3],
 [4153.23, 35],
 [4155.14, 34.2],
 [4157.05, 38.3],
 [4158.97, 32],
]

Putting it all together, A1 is 1.8 A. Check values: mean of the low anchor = 36.2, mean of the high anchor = 32.6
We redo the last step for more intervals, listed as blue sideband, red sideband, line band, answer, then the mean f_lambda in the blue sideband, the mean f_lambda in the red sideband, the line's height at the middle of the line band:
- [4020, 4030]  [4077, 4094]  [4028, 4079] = -2.51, 34.1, 34.3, 34.2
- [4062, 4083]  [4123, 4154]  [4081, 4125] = 3.85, 35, 34.4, 34.7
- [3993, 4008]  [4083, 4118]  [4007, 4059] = -4.52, 34.3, 31.2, 33.3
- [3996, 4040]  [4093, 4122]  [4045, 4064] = -2.41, 35.2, 30.7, 33.4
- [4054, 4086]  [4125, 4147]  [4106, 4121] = 1.32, 34.8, 33.8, 34.1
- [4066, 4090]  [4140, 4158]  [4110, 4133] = 1.74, 33.9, 35.7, 35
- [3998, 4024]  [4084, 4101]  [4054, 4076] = -1.82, 35.4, 30.5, 32.2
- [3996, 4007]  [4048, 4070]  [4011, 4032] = 0.51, 35.1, 36.7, 35.7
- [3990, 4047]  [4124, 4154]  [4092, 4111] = 2.63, 35.5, 34.5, 34.8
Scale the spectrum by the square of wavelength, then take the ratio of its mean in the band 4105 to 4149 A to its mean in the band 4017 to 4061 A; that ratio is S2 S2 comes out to 0.95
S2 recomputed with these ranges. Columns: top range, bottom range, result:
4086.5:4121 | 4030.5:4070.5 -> 0.88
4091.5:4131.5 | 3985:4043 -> 0.93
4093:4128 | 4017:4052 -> 0.90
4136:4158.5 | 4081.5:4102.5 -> 1.16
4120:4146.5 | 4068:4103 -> 1.05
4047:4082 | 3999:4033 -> 1.06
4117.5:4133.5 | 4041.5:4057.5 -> 0.89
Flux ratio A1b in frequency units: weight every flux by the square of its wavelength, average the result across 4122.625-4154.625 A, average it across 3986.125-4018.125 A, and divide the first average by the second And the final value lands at 1.03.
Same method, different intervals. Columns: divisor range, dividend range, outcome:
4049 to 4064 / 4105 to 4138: 0.89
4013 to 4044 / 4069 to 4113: 0.93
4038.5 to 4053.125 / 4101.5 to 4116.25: 0.85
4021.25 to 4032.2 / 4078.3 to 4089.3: 1.03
